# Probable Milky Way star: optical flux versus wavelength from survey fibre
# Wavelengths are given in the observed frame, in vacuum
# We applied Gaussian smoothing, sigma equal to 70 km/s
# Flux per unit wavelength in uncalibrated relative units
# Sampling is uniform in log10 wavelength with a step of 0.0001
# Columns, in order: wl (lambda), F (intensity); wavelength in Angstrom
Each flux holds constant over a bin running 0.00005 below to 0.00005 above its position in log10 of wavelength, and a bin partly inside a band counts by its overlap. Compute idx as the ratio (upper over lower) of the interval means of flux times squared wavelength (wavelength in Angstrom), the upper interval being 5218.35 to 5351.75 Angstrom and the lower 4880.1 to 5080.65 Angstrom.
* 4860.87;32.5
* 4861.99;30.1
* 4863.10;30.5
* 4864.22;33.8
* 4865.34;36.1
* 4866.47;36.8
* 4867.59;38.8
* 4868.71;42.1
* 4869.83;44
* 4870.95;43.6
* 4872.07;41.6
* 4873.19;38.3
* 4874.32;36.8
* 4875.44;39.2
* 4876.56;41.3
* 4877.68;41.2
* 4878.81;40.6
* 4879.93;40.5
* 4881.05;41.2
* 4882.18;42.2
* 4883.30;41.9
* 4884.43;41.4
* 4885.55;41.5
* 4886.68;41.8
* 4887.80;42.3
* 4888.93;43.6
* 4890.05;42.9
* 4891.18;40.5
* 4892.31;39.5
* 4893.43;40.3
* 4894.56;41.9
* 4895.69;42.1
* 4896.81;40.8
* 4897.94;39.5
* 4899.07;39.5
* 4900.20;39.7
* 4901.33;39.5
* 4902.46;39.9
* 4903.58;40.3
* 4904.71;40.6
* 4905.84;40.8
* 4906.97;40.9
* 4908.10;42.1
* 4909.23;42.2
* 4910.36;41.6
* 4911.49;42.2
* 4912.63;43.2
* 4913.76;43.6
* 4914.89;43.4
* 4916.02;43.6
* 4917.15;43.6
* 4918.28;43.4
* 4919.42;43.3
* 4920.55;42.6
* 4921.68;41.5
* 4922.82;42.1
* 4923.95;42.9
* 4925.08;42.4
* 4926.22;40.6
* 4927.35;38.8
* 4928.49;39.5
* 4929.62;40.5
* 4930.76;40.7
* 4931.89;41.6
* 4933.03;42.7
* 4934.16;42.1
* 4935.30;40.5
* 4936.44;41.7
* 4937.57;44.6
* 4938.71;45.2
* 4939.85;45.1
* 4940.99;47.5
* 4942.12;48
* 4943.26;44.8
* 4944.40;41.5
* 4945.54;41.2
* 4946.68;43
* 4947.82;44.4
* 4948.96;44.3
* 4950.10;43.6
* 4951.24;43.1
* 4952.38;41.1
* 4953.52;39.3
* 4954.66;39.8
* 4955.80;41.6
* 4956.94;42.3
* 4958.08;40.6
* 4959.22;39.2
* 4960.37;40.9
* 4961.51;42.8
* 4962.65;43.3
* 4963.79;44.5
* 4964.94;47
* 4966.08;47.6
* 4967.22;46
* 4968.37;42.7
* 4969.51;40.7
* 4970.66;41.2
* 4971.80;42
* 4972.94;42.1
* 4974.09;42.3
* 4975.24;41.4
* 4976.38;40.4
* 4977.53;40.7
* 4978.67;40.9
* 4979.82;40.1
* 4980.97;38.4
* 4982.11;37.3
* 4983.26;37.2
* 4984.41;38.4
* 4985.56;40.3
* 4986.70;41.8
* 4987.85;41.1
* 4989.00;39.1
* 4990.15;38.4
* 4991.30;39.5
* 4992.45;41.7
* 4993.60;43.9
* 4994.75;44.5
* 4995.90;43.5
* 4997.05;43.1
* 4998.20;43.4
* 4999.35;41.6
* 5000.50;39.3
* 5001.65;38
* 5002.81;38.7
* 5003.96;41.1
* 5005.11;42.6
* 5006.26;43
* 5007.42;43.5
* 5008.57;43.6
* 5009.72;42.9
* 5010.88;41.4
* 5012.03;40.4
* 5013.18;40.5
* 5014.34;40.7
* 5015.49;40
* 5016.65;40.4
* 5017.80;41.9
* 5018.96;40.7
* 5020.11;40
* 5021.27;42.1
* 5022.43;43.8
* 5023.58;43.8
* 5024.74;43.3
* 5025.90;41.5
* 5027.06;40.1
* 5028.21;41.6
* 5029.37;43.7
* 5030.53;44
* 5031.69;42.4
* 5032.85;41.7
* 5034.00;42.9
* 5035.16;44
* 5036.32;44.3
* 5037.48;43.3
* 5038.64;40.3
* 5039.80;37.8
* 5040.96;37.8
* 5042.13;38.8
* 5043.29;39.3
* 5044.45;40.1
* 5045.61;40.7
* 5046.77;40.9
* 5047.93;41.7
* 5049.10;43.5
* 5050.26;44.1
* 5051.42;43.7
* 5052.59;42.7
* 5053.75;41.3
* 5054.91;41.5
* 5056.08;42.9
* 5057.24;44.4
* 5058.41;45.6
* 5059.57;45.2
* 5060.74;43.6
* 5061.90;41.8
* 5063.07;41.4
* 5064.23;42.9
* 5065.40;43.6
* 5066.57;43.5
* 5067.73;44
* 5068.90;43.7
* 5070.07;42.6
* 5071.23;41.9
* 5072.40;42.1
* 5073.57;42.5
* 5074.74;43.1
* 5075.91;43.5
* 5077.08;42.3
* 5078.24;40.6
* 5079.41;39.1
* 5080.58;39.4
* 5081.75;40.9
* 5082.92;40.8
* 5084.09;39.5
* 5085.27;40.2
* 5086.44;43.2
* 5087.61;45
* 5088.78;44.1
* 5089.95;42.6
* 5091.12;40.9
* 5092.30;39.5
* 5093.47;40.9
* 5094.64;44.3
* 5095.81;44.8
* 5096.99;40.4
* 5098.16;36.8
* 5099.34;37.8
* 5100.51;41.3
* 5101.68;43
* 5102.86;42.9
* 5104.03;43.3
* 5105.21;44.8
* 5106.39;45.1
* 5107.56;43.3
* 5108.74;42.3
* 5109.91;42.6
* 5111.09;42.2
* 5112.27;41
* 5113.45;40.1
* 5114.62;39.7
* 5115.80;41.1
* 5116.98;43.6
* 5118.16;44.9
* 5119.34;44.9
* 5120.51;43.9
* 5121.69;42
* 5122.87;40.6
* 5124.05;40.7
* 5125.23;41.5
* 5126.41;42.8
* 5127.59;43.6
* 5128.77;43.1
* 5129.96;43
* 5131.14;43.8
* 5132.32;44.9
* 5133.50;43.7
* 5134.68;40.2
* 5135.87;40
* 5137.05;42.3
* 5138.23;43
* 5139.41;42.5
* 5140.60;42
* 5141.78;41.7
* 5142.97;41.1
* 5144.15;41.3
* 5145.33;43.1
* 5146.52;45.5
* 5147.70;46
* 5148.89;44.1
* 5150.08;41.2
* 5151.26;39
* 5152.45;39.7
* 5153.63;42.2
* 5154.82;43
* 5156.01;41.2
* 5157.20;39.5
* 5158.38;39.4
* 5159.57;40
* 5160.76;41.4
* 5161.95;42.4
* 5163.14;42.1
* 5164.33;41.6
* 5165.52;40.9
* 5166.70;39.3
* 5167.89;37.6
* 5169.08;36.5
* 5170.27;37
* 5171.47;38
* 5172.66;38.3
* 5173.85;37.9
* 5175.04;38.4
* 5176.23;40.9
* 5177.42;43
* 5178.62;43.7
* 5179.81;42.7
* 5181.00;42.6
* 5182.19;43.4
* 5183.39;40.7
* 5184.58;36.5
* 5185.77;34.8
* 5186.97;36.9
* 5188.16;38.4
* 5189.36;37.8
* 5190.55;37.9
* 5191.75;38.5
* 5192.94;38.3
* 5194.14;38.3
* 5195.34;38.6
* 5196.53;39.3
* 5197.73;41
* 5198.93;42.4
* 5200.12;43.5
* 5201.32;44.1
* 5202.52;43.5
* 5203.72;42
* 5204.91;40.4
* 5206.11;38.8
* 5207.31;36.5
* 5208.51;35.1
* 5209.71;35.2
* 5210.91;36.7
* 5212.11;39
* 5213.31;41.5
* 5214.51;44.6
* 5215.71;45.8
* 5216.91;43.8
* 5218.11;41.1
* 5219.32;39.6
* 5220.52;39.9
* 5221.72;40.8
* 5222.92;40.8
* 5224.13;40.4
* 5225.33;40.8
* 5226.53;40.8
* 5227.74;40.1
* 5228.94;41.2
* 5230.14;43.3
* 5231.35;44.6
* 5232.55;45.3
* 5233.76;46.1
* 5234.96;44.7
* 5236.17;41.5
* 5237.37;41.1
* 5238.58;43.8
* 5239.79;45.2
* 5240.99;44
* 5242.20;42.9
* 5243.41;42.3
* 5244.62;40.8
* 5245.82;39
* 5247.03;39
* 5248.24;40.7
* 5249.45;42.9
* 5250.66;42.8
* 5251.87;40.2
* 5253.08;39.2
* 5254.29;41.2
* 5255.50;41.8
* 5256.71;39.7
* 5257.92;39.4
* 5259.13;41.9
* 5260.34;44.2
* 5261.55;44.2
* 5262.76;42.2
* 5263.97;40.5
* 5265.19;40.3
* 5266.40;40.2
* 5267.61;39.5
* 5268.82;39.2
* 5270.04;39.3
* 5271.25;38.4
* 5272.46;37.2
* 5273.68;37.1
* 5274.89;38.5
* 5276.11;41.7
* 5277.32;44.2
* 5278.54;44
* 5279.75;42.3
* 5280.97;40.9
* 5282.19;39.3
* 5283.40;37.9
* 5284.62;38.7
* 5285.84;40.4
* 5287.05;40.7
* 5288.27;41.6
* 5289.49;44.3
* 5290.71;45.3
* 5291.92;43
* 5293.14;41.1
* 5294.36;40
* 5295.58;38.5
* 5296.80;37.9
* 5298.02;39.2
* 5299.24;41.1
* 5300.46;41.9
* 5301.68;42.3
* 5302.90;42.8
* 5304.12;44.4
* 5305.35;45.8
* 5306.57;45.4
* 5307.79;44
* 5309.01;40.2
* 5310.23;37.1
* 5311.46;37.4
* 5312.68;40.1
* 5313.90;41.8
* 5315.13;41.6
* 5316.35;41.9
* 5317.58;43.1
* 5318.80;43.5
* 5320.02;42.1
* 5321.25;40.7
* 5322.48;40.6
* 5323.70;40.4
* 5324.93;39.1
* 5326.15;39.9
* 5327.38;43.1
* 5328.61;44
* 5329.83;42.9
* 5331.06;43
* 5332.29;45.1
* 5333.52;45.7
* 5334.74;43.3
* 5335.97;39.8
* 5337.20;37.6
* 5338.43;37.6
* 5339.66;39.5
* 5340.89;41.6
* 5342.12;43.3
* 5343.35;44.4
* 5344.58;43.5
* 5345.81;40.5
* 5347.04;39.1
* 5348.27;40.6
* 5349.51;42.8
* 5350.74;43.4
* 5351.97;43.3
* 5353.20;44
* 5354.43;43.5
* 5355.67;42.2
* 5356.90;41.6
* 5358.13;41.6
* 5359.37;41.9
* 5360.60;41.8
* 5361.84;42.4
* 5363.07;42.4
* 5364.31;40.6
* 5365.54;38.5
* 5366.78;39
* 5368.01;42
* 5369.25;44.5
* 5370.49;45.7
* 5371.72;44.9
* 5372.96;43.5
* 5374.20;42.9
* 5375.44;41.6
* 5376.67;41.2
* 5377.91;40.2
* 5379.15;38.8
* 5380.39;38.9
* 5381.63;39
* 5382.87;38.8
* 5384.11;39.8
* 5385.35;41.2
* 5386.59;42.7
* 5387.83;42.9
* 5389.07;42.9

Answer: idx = 1.11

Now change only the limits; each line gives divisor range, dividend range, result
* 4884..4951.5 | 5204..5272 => 1.11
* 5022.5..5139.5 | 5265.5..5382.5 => 1.08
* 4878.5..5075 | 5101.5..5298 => 1.07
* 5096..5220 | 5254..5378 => 1.07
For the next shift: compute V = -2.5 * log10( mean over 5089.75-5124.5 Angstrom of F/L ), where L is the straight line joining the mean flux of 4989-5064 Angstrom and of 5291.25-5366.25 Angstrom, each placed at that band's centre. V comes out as -0.01 mag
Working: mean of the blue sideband 41.9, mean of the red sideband 41.7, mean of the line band 42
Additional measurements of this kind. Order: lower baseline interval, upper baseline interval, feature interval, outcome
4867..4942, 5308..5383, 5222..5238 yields -0.019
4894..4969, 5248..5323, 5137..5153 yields -0.019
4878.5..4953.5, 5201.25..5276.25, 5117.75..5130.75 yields -0.036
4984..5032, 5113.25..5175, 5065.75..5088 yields -0.012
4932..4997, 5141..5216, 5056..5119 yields -0.031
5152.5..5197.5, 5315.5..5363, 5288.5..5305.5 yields -0.012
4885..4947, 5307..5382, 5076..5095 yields 0.010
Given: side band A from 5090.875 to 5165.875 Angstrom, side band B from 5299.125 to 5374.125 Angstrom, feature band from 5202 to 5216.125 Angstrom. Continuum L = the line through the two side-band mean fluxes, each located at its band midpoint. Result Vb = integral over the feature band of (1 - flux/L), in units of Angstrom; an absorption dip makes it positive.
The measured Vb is 0.7 Angstrom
